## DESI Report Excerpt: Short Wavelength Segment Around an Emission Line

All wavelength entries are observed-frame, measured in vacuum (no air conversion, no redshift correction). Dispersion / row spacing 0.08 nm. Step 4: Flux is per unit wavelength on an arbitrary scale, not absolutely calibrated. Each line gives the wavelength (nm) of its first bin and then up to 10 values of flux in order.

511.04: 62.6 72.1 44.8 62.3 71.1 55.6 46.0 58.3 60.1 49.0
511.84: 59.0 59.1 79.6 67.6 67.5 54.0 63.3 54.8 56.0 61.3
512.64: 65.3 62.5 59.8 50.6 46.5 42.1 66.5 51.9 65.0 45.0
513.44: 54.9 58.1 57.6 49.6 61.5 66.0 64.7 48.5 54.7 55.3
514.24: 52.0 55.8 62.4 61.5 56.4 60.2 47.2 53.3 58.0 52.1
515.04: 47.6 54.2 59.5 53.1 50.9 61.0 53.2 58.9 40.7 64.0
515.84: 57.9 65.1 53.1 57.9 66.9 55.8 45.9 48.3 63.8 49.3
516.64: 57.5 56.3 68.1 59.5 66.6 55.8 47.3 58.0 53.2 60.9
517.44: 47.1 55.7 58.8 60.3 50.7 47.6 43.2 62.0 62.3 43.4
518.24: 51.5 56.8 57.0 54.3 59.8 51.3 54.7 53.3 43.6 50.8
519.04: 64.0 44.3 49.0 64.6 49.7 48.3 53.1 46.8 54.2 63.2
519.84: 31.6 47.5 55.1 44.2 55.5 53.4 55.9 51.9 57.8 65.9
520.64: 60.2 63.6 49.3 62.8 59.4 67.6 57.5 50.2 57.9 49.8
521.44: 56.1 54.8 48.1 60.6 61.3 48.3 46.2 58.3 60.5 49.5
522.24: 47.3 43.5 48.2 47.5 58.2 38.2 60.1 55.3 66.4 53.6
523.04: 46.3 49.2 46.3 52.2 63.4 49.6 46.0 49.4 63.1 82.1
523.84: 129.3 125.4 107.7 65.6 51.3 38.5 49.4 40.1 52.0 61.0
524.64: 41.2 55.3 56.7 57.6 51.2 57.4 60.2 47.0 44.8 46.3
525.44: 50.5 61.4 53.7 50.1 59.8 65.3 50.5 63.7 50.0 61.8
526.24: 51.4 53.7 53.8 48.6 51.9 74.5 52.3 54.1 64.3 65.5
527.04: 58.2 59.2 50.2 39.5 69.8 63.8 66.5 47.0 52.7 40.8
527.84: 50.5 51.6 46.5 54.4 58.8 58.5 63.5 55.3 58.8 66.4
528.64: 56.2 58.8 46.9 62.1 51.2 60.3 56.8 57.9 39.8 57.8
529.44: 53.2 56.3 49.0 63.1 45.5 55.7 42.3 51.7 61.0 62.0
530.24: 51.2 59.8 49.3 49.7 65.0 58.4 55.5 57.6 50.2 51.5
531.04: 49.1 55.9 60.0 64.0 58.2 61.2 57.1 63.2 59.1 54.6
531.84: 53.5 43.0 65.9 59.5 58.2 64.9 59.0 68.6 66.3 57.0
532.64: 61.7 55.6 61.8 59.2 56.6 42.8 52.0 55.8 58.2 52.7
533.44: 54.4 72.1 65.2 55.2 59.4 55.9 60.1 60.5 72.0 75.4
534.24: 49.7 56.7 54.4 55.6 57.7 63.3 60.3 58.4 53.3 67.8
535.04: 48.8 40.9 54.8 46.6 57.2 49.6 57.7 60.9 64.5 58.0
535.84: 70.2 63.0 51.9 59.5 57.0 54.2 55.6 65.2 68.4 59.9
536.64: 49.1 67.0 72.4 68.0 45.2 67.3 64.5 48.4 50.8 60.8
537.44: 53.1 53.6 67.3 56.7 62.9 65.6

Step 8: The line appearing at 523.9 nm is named H-gamma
